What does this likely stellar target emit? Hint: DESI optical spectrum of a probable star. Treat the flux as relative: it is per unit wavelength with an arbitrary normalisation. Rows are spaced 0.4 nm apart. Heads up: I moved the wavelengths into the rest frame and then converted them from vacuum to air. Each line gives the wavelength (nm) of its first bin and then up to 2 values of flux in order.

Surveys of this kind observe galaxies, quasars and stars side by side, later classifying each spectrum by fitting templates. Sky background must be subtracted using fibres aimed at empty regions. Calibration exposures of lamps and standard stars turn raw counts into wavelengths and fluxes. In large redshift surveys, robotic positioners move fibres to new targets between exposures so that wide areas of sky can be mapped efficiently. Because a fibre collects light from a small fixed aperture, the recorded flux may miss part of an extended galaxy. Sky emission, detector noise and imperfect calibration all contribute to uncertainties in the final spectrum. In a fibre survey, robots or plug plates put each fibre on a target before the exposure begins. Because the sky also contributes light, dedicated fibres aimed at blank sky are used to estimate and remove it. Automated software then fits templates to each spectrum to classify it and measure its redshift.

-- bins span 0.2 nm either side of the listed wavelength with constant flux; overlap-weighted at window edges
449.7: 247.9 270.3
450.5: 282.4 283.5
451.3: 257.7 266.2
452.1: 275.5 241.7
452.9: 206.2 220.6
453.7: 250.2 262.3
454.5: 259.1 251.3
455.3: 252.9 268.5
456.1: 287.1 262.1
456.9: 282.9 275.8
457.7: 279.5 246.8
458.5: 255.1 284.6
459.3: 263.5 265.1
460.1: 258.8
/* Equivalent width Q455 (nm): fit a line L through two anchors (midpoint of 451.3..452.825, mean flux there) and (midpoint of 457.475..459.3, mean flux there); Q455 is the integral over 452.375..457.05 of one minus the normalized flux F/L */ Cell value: 0.12 nm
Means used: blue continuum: 256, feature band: 254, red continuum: 266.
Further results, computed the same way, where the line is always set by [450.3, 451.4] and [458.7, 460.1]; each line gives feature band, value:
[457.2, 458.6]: 0.03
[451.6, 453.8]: 0.26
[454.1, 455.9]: 0.09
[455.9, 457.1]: -0.03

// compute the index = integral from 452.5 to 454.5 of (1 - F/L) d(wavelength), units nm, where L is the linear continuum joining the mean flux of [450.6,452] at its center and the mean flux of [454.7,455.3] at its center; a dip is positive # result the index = 0.164 nm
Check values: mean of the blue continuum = 271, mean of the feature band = 238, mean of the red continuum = 252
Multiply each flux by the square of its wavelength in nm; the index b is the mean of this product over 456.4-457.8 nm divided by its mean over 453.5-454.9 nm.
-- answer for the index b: 1.09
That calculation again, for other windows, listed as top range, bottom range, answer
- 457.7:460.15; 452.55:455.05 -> 1.12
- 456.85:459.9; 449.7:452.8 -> 1.05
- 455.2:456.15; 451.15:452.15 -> 1.03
